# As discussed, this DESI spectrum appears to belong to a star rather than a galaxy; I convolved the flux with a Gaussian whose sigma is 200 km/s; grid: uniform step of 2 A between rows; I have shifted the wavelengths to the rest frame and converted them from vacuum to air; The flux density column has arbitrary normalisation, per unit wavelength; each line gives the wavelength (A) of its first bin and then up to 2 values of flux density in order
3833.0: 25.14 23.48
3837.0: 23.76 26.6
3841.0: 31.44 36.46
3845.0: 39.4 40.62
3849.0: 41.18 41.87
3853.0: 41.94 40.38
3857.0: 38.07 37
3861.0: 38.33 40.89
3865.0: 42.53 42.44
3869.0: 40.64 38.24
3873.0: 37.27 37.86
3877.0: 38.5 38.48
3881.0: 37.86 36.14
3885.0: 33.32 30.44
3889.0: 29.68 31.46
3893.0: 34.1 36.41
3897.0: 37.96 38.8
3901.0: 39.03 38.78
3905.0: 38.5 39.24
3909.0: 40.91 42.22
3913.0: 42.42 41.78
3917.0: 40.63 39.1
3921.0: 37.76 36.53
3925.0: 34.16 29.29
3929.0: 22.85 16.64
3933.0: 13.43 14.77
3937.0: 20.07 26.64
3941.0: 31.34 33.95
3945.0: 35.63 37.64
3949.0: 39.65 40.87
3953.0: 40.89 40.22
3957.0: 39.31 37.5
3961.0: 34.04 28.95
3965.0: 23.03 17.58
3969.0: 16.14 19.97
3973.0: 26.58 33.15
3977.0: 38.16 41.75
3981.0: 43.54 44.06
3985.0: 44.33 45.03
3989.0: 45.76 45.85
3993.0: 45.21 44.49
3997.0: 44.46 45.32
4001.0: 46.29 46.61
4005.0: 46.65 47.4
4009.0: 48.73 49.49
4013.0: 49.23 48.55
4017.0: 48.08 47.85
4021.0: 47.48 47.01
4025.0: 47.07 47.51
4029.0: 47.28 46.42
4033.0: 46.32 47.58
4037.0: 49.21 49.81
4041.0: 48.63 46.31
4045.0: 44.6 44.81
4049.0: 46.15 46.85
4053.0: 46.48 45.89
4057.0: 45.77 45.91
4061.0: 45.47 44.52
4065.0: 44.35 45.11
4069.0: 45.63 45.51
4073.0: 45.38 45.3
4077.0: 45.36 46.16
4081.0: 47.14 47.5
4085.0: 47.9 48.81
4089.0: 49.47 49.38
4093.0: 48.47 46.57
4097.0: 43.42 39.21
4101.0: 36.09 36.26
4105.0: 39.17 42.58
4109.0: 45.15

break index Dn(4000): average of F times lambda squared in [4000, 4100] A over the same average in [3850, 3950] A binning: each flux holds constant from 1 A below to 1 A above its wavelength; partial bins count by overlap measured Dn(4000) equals 1.42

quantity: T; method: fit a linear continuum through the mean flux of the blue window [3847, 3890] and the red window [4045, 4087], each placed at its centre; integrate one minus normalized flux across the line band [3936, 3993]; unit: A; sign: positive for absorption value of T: 9.7 A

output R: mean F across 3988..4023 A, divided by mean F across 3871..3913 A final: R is 1.27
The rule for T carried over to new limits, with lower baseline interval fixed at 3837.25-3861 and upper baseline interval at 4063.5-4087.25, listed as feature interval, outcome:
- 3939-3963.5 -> 2.88 A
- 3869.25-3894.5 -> 2.03 A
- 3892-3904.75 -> 0.54 A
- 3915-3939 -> 7.13 A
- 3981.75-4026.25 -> -3.36 A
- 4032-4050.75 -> -0.96 A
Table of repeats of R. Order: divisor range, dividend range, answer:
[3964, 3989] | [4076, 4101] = 1.39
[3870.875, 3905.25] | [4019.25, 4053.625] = 1.30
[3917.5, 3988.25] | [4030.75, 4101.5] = 1.43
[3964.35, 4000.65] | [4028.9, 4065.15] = 1.25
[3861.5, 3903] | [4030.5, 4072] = 1.24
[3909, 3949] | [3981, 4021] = 1.46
